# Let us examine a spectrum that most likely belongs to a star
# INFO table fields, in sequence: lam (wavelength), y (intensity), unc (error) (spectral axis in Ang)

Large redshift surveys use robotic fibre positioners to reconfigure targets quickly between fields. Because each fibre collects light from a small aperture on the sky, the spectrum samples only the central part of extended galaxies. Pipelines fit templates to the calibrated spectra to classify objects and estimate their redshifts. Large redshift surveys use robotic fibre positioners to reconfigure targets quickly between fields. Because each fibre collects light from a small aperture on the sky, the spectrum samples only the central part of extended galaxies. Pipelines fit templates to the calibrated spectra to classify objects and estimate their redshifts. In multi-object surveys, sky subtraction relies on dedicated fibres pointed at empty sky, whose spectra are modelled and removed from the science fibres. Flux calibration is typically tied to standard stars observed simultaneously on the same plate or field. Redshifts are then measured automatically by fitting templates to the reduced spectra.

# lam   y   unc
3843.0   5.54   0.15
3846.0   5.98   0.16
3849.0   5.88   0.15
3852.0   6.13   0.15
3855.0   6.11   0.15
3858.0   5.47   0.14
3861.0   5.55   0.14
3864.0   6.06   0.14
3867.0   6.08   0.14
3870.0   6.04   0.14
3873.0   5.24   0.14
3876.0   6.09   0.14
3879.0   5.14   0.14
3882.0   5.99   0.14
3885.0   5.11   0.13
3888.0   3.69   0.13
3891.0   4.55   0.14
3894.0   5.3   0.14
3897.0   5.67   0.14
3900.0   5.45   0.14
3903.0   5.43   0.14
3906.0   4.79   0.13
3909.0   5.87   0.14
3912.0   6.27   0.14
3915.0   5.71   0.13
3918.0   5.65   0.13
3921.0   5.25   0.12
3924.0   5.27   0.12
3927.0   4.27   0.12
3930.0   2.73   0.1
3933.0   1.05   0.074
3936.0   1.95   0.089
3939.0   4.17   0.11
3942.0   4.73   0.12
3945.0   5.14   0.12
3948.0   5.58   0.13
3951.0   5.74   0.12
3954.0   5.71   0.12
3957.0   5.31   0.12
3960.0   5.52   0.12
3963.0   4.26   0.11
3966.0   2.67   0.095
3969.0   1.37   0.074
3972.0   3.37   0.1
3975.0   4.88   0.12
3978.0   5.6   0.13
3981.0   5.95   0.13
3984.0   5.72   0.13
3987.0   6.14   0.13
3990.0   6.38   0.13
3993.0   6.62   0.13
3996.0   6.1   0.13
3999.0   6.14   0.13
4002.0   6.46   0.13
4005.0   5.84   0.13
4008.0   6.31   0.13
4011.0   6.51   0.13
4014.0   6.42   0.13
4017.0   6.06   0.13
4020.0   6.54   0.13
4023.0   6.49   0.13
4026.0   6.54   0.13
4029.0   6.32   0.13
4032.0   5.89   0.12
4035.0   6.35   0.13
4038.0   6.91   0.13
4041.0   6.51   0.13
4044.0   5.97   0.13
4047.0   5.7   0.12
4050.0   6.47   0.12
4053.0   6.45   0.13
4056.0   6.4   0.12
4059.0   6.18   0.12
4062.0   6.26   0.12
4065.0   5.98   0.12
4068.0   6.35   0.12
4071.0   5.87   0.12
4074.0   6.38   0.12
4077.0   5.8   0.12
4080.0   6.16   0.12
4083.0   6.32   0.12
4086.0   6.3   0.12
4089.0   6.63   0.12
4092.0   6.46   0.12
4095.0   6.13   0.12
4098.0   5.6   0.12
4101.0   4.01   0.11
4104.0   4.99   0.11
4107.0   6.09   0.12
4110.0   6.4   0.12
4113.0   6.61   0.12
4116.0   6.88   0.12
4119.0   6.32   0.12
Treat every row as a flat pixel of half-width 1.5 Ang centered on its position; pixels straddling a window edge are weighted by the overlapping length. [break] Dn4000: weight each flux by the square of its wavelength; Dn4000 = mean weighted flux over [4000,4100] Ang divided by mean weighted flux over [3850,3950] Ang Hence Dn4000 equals 1.33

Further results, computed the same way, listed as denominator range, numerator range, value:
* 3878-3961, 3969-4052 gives 1.29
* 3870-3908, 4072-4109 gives 1.25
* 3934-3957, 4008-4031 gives 1.42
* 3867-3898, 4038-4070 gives 1.28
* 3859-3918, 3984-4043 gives 1.23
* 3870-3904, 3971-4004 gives 1.16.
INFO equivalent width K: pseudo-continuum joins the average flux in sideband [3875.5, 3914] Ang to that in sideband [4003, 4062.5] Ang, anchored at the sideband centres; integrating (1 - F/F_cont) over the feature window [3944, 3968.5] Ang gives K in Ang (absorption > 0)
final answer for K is 3.9 Ang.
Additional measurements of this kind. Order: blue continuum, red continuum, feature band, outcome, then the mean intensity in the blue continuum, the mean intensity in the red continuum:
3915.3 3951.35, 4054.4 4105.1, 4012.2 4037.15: -4.6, 4.3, 6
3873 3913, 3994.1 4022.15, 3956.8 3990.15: 7.3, 5.32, 6.27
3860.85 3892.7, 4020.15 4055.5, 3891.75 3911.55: 0.4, 5.41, 6.34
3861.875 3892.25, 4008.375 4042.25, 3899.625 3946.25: 9.1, 5.41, 6.41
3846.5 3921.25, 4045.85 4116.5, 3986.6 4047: -4.1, 5.55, 6.09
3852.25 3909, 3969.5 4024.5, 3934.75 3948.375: 3.4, 5.46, 5.89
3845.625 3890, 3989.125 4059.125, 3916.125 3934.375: 5.5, 5.62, 6.32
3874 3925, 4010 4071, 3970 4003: 1.5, 5.37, 6.3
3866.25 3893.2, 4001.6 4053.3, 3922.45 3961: 9.1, 5.3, 6.31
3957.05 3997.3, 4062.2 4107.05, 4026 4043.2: -2.8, 4.97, 5.94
